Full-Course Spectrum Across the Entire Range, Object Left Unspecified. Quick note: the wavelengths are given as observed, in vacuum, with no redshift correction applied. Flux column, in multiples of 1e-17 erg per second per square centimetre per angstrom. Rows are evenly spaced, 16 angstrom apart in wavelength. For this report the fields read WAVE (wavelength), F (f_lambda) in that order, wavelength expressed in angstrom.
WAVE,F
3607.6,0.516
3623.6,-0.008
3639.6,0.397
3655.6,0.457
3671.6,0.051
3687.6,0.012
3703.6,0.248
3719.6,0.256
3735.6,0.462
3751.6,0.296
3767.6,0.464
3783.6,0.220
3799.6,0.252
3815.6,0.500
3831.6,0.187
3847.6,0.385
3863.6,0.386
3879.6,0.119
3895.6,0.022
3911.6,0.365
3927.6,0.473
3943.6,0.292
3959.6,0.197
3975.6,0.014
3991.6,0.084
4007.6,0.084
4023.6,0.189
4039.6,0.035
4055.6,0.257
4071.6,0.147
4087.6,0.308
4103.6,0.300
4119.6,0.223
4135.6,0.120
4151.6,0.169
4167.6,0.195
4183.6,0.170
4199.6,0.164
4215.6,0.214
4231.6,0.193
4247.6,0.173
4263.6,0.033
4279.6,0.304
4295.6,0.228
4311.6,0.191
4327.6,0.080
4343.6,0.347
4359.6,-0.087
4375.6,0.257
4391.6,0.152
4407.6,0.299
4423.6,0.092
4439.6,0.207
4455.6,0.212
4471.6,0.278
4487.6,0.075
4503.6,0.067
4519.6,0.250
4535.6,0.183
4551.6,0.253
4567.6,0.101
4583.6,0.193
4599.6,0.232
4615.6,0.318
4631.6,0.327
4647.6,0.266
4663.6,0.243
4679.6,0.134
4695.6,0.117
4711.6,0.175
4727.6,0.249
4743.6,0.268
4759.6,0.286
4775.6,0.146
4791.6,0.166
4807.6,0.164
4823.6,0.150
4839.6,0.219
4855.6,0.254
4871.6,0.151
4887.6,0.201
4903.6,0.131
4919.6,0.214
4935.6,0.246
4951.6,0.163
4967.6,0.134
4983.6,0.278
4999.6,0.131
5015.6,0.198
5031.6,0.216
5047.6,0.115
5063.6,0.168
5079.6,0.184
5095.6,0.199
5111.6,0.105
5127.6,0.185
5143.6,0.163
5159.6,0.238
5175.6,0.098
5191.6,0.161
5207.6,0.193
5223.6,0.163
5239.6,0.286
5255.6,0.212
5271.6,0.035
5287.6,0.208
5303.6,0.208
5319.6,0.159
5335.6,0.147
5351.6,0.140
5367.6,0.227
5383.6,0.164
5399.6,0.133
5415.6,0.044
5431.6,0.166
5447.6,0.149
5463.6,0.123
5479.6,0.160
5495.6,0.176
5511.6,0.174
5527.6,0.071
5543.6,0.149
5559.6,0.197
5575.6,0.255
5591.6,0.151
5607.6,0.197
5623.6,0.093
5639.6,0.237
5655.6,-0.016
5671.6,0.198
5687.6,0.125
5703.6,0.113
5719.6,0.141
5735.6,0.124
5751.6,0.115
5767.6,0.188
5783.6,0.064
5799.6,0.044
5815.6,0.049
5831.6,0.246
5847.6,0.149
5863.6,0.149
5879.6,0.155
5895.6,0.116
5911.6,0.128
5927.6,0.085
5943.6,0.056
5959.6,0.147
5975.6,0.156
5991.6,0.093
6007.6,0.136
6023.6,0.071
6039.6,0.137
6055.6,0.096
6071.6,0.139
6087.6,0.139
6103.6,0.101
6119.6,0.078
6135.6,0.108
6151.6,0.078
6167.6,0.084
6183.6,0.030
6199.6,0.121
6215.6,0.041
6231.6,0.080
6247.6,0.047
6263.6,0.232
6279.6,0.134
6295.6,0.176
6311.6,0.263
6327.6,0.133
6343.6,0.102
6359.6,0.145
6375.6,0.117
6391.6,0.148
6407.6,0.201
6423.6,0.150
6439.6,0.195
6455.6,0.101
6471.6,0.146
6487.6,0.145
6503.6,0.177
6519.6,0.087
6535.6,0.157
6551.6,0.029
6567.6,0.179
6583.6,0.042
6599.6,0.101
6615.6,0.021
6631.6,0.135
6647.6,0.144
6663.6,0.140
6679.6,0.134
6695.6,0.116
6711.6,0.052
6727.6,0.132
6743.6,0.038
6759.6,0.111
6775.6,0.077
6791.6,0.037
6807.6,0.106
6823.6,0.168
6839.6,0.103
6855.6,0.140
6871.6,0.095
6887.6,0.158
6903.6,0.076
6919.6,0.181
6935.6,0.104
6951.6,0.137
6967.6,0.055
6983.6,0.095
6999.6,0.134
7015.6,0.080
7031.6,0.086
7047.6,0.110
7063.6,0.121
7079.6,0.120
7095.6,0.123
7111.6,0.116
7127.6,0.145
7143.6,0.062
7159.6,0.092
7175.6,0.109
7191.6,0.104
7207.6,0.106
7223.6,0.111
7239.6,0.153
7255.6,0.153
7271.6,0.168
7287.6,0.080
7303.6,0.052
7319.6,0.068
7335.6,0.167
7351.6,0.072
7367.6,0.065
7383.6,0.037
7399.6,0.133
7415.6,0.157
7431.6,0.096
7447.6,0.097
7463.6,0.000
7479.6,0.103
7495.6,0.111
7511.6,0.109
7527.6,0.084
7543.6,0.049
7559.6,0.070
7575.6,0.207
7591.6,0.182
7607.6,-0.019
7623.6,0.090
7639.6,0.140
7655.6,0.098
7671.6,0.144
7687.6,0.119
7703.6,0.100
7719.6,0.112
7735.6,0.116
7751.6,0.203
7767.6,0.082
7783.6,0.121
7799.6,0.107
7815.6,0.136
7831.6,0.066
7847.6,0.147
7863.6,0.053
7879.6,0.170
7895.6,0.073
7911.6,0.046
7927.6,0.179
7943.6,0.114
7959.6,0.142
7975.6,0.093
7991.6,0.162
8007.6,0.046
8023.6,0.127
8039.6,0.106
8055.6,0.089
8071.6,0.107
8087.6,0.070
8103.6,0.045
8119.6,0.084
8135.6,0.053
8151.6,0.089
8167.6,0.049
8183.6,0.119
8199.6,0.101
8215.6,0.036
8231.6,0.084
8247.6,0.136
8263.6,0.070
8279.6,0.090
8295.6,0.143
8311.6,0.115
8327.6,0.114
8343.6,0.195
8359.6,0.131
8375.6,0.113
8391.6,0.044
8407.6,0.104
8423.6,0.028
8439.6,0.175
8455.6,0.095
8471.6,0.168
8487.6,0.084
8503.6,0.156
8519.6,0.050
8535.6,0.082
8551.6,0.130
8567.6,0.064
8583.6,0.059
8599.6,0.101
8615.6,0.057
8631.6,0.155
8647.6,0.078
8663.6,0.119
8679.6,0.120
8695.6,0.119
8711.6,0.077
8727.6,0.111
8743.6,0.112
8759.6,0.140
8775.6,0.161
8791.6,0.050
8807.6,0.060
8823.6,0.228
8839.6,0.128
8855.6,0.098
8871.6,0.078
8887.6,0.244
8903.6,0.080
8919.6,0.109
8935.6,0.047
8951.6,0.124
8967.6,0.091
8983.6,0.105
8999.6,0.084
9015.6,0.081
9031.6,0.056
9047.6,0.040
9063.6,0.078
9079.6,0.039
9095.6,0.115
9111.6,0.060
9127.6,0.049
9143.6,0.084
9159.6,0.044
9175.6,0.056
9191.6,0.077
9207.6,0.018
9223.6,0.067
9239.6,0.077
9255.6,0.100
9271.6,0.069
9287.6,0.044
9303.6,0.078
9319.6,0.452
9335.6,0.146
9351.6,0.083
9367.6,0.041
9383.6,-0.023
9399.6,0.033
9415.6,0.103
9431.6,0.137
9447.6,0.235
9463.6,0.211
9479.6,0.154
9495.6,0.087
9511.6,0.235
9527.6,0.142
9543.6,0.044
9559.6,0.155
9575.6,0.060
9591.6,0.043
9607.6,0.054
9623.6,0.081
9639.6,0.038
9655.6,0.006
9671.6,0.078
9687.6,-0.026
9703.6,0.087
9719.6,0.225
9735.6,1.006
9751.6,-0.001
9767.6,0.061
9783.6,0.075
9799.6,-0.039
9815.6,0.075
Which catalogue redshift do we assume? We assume 1.610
